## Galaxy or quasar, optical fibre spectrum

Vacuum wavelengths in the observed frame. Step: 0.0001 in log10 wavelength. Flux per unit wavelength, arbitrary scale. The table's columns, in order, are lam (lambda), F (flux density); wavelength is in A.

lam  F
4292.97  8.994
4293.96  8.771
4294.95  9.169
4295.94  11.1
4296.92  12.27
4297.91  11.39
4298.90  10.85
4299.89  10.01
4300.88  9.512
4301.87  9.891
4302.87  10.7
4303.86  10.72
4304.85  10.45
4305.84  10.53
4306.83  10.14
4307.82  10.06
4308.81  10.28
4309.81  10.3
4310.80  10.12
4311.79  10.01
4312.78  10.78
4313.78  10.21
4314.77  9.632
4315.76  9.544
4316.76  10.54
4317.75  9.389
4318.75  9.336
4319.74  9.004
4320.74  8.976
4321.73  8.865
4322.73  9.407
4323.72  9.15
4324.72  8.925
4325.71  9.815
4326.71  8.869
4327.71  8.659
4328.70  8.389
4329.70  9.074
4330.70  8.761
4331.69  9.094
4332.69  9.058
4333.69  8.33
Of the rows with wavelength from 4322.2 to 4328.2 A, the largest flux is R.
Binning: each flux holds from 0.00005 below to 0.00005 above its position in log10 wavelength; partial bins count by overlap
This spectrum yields 9.815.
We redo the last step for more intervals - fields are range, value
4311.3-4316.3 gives 10.78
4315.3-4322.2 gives 10.54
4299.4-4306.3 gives 10.72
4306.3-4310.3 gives 10.3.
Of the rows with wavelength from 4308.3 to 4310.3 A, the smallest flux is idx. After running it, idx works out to 10.28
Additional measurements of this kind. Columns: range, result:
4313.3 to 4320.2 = 9.004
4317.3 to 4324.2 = 8.865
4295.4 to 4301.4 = 9.512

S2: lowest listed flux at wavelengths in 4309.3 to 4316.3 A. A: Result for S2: 9.544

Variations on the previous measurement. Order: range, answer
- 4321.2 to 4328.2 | 8.659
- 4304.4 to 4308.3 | 10.06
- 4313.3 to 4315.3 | 9.632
